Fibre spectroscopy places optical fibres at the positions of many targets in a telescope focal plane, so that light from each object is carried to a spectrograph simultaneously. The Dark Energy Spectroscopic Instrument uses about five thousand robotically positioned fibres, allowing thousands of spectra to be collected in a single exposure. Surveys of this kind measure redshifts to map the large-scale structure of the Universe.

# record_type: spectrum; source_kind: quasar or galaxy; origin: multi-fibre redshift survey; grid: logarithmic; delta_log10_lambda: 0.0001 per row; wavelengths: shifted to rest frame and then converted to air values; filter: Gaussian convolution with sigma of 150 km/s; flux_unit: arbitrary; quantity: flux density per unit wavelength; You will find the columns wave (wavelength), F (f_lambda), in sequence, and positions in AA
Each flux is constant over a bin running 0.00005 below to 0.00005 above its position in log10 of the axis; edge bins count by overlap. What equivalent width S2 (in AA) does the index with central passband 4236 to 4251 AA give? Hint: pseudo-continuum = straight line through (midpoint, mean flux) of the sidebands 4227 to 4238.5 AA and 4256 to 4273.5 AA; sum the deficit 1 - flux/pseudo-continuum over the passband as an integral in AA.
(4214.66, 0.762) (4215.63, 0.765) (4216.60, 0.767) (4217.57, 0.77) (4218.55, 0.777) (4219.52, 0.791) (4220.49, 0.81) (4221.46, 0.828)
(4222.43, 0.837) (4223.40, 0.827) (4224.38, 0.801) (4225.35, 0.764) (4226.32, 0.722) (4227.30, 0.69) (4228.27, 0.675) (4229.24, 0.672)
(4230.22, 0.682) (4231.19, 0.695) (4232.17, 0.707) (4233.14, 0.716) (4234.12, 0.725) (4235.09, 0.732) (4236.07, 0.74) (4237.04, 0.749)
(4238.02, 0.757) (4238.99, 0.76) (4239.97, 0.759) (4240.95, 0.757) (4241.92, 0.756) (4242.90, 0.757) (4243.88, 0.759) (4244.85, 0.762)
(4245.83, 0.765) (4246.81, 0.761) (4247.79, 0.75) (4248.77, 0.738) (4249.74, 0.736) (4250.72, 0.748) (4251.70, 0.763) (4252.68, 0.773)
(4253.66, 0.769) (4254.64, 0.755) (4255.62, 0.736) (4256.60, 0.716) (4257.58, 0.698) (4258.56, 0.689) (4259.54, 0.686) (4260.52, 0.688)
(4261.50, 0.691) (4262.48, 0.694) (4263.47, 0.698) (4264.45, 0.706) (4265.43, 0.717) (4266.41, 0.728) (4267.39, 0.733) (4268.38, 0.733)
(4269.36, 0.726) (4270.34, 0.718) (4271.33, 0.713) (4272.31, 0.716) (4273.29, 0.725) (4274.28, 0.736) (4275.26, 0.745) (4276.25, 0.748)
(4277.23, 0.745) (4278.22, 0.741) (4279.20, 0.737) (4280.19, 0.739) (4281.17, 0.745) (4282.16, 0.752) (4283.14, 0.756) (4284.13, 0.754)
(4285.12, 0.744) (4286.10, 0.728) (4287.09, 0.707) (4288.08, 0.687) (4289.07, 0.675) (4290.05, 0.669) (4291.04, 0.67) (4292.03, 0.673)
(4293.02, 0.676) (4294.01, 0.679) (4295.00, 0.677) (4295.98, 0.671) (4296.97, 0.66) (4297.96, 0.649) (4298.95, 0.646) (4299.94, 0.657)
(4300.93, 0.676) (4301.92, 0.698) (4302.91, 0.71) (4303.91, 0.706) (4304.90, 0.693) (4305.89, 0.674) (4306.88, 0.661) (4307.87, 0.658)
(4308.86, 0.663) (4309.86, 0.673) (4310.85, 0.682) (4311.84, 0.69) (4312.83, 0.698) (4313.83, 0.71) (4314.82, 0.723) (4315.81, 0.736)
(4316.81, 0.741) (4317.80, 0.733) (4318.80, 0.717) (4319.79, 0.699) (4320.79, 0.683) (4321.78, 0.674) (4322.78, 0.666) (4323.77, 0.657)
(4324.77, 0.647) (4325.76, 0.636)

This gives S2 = -0.9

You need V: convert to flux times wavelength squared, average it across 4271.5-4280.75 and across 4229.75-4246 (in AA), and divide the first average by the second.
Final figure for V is 1.0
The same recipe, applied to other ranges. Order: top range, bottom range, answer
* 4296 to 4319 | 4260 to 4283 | 0.96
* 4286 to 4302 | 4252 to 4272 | 0.95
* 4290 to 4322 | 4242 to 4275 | 0.96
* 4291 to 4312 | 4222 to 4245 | 0.94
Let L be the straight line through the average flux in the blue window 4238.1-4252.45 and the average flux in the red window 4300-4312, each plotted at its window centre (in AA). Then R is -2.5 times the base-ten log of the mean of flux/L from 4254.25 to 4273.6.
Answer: 0.03 mag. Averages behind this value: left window 0.756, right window 0.681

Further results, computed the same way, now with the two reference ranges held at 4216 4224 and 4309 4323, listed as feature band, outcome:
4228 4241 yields 0.09 mag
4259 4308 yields 0.05 mag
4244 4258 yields 0.03 mag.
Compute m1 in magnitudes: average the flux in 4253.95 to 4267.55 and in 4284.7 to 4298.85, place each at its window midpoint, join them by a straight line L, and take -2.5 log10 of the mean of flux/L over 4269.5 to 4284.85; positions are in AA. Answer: -0.06 mag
